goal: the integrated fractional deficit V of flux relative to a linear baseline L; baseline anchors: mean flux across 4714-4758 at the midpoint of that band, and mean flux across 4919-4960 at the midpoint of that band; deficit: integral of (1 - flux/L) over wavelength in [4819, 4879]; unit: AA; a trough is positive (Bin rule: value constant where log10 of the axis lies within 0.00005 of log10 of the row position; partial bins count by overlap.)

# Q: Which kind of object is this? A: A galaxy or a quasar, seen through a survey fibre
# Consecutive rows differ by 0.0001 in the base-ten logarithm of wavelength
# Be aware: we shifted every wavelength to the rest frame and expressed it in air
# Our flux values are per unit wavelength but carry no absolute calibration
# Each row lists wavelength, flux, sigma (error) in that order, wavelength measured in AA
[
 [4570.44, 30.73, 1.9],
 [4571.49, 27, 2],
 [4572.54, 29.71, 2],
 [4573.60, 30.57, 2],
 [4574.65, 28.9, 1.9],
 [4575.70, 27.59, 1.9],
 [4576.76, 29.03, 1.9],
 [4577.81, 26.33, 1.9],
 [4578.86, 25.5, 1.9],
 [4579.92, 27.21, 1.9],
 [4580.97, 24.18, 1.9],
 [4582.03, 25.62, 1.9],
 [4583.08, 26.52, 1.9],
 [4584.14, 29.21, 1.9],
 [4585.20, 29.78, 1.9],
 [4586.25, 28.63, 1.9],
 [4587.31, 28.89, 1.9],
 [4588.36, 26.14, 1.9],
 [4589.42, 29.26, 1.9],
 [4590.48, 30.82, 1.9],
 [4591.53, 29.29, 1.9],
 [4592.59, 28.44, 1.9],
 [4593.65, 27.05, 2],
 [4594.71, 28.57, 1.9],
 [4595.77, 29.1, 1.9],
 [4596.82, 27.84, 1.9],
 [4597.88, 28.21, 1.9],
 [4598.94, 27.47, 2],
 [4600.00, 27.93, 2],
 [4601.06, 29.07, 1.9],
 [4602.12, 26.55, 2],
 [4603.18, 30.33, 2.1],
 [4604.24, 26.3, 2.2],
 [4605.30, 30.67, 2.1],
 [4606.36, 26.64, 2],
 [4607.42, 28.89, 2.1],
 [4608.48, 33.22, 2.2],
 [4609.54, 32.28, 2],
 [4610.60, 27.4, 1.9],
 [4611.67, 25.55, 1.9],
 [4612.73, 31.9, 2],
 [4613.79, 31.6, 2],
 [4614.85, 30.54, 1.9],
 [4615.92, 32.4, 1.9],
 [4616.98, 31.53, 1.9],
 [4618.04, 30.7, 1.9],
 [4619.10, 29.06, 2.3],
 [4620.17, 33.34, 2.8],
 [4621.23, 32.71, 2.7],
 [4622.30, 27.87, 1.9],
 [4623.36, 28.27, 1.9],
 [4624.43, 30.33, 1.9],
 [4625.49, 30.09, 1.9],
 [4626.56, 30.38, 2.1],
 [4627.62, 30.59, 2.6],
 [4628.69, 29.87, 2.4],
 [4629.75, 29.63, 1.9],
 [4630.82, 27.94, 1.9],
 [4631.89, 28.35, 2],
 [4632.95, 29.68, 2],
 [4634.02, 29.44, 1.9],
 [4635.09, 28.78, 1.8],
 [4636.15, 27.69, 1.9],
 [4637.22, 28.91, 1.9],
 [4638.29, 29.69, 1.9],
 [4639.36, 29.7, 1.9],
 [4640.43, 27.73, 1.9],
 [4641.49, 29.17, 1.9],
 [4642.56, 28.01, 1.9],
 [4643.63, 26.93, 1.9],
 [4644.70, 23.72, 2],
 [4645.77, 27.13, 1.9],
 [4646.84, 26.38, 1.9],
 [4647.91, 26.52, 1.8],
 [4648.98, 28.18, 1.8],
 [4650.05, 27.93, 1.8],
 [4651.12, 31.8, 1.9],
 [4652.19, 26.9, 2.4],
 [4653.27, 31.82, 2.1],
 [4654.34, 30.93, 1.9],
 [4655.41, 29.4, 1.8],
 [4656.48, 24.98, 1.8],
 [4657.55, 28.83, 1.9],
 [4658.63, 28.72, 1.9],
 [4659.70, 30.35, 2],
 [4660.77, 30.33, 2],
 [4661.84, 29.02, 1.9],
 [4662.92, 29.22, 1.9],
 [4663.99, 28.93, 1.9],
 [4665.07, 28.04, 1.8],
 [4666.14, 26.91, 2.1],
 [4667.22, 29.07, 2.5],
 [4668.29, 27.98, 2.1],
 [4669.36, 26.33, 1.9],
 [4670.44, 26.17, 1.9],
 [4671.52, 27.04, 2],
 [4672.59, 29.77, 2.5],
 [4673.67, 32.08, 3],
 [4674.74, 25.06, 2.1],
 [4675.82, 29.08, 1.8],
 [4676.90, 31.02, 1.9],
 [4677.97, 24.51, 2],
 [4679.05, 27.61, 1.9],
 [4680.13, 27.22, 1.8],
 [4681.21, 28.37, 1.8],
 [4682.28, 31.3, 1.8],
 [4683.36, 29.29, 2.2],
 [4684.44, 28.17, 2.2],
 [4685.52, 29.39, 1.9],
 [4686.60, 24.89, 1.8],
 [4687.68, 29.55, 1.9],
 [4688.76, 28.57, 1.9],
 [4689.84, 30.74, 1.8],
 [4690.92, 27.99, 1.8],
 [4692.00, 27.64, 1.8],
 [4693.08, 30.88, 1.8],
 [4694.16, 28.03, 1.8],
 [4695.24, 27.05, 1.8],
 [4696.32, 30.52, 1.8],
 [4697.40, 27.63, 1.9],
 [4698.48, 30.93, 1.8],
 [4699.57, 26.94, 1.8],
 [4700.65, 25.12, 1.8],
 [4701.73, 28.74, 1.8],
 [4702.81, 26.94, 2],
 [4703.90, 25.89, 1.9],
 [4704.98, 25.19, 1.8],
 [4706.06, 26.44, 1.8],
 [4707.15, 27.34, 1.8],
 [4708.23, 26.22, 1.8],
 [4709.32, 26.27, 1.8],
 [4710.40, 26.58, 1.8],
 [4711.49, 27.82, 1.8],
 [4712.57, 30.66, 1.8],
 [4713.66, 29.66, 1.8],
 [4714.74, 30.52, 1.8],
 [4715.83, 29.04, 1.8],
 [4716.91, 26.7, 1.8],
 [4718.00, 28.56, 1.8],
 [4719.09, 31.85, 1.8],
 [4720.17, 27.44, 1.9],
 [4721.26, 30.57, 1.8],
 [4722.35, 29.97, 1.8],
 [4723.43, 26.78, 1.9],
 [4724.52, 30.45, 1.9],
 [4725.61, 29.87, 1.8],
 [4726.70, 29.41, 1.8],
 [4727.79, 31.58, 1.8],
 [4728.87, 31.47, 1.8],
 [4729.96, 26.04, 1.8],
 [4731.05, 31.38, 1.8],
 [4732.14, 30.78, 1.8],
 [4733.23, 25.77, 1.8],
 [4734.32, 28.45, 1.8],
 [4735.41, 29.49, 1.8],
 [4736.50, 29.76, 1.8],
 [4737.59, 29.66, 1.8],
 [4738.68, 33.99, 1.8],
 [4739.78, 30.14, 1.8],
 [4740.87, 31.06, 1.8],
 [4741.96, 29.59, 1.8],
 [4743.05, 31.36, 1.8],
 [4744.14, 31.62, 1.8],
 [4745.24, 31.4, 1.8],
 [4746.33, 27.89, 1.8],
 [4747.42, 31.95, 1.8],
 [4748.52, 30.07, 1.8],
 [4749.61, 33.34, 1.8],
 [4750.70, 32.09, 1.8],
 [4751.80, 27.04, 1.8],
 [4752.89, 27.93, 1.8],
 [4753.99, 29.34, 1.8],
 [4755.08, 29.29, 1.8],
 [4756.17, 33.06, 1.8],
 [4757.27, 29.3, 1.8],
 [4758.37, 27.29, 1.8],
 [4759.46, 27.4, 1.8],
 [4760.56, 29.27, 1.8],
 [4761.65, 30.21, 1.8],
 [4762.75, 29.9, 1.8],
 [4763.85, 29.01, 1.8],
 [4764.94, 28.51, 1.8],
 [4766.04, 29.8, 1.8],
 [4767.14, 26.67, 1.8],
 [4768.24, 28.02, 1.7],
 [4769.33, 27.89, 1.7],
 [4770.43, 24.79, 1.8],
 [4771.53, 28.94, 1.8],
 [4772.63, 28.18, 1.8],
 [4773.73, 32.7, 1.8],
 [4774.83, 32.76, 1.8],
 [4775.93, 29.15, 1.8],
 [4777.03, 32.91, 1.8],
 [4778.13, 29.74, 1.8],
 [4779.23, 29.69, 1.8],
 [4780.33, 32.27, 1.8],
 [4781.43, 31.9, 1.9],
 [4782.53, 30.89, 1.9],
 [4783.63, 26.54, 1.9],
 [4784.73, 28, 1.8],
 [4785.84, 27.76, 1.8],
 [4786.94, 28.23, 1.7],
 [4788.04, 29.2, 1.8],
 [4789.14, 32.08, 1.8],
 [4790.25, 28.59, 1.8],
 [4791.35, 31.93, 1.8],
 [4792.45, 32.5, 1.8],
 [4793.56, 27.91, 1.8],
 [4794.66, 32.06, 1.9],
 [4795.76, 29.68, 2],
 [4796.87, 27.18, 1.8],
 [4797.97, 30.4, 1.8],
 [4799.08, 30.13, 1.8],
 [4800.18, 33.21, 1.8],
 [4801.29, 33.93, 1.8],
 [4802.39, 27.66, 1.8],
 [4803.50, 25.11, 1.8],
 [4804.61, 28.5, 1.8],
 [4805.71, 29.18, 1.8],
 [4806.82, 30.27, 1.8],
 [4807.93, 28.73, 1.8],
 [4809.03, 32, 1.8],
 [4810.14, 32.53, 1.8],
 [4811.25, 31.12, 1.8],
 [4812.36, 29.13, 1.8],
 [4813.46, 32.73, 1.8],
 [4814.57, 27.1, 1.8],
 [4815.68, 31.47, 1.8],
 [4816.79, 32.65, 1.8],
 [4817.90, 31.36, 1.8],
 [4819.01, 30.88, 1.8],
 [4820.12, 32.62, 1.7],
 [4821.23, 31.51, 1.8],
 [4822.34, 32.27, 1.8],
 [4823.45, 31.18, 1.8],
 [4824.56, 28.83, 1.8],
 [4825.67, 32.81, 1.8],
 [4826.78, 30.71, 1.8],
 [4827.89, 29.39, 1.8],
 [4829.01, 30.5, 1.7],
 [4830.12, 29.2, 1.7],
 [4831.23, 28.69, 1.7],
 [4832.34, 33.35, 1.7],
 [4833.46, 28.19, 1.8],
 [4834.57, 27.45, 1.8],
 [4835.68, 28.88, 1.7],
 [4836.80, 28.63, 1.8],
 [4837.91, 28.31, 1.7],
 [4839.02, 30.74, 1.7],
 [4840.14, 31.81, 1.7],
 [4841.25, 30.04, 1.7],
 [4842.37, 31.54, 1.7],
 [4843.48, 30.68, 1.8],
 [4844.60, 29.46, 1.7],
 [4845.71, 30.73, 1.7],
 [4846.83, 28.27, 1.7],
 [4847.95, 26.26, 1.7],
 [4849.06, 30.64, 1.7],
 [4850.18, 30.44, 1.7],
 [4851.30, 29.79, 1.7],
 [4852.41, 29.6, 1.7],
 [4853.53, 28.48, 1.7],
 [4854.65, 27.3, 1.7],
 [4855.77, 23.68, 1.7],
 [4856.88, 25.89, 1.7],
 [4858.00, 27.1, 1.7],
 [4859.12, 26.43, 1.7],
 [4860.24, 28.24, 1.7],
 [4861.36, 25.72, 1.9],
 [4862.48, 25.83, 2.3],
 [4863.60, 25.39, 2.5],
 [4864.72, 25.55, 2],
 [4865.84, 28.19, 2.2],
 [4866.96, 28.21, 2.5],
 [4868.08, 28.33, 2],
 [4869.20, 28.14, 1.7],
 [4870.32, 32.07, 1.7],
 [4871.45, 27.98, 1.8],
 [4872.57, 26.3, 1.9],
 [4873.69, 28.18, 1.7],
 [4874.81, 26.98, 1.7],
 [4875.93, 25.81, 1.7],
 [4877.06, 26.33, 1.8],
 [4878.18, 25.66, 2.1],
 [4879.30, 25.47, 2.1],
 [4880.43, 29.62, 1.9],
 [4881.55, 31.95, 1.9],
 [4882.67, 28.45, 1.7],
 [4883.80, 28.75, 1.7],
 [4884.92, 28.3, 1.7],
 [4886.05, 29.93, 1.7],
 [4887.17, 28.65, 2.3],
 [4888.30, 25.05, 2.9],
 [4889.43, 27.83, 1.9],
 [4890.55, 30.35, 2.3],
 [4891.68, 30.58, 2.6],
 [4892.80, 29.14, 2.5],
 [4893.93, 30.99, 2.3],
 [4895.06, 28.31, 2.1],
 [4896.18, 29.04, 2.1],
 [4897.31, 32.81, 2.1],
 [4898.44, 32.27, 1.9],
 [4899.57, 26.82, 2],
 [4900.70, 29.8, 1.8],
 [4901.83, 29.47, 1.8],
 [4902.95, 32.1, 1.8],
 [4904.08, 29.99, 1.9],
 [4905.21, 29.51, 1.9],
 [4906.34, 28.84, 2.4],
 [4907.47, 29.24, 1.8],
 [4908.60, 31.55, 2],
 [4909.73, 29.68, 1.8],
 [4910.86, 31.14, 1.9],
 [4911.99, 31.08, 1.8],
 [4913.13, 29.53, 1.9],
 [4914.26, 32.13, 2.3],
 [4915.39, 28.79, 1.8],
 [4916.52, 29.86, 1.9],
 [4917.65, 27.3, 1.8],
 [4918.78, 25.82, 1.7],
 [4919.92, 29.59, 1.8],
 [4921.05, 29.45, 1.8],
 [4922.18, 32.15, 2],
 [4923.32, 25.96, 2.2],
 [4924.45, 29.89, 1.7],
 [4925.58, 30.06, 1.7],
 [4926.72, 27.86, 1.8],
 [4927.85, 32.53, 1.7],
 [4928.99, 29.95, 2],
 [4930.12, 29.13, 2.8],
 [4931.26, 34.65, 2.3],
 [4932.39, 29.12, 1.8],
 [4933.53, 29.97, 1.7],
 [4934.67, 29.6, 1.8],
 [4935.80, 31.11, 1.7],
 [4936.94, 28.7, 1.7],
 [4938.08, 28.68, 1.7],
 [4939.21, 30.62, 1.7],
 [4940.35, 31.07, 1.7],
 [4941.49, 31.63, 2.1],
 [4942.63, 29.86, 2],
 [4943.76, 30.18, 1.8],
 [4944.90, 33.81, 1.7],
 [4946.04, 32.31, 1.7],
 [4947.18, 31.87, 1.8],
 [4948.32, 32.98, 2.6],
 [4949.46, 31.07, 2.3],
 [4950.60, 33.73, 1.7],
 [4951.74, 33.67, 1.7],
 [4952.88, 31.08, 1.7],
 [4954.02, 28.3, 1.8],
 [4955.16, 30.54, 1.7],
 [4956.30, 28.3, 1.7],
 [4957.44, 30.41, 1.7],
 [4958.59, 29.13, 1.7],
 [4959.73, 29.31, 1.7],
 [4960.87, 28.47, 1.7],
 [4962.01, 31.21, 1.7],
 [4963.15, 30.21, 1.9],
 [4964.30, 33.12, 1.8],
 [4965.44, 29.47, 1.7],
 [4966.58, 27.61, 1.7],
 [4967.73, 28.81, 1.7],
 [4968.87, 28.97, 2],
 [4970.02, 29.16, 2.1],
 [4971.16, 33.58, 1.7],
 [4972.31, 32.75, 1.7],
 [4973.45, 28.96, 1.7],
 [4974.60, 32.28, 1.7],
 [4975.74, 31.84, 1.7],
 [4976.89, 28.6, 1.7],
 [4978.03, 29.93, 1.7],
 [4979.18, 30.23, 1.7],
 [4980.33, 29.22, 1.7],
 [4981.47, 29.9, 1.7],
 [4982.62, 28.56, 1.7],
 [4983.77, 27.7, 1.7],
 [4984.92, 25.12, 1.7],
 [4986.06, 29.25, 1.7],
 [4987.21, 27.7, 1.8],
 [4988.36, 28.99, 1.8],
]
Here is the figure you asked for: 2.88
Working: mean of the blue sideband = 29.9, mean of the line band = 28.8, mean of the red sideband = 30.5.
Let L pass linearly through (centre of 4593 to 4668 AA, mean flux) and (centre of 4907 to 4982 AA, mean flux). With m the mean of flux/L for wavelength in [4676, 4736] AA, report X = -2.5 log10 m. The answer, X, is 0.03 mag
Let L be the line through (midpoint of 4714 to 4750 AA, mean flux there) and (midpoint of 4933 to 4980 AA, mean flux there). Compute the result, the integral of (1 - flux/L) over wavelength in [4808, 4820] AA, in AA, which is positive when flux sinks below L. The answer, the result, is -0.4 AA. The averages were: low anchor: 29.9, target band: 31.1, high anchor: 30.6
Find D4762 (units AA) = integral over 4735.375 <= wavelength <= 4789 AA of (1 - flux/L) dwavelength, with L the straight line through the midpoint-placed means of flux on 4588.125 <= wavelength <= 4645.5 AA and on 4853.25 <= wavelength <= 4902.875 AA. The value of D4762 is -2.21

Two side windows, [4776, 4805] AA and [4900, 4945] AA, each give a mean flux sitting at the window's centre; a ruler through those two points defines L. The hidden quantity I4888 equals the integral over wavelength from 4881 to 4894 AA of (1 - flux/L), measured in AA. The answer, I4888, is 0.4 AA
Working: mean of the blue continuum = 29.9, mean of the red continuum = 30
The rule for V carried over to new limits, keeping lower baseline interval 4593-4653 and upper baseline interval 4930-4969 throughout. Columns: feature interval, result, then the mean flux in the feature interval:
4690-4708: 1.00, 27.7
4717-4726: 0.06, 29.3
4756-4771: 0.58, 28.5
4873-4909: 1.56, 29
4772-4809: -0.23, 30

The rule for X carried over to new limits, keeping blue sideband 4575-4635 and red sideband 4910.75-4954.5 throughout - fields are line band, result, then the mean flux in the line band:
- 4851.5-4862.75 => 0.119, 27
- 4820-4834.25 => -0.023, 30.6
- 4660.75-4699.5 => 0.031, 28.5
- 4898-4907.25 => 0.017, 29.8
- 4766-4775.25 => 0.035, 28.7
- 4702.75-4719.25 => 0.063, 27.8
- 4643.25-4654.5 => 0.047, 27.9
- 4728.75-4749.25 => -0.020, 30.1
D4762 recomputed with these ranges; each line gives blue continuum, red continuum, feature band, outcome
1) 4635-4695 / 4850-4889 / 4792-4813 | -1.7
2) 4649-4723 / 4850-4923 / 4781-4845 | -3.6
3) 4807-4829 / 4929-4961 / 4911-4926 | 0.7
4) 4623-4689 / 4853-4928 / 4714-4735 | -0.5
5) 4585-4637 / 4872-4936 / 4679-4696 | 0.4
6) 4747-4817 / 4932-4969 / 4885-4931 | 1.0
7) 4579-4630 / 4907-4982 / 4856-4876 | 1.9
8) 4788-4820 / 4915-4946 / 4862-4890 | 2.2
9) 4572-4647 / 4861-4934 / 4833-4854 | -0.4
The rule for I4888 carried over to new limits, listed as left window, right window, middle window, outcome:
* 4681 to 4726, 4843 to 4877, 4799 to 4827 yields -2.7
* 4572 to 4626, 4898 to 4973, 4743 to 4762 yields -0.3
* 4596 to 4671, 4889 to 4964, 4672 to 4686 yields 0.2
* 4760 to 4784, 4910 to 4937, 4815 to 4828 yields -0.7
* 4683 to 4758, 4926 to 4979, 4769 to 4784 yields -0.3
